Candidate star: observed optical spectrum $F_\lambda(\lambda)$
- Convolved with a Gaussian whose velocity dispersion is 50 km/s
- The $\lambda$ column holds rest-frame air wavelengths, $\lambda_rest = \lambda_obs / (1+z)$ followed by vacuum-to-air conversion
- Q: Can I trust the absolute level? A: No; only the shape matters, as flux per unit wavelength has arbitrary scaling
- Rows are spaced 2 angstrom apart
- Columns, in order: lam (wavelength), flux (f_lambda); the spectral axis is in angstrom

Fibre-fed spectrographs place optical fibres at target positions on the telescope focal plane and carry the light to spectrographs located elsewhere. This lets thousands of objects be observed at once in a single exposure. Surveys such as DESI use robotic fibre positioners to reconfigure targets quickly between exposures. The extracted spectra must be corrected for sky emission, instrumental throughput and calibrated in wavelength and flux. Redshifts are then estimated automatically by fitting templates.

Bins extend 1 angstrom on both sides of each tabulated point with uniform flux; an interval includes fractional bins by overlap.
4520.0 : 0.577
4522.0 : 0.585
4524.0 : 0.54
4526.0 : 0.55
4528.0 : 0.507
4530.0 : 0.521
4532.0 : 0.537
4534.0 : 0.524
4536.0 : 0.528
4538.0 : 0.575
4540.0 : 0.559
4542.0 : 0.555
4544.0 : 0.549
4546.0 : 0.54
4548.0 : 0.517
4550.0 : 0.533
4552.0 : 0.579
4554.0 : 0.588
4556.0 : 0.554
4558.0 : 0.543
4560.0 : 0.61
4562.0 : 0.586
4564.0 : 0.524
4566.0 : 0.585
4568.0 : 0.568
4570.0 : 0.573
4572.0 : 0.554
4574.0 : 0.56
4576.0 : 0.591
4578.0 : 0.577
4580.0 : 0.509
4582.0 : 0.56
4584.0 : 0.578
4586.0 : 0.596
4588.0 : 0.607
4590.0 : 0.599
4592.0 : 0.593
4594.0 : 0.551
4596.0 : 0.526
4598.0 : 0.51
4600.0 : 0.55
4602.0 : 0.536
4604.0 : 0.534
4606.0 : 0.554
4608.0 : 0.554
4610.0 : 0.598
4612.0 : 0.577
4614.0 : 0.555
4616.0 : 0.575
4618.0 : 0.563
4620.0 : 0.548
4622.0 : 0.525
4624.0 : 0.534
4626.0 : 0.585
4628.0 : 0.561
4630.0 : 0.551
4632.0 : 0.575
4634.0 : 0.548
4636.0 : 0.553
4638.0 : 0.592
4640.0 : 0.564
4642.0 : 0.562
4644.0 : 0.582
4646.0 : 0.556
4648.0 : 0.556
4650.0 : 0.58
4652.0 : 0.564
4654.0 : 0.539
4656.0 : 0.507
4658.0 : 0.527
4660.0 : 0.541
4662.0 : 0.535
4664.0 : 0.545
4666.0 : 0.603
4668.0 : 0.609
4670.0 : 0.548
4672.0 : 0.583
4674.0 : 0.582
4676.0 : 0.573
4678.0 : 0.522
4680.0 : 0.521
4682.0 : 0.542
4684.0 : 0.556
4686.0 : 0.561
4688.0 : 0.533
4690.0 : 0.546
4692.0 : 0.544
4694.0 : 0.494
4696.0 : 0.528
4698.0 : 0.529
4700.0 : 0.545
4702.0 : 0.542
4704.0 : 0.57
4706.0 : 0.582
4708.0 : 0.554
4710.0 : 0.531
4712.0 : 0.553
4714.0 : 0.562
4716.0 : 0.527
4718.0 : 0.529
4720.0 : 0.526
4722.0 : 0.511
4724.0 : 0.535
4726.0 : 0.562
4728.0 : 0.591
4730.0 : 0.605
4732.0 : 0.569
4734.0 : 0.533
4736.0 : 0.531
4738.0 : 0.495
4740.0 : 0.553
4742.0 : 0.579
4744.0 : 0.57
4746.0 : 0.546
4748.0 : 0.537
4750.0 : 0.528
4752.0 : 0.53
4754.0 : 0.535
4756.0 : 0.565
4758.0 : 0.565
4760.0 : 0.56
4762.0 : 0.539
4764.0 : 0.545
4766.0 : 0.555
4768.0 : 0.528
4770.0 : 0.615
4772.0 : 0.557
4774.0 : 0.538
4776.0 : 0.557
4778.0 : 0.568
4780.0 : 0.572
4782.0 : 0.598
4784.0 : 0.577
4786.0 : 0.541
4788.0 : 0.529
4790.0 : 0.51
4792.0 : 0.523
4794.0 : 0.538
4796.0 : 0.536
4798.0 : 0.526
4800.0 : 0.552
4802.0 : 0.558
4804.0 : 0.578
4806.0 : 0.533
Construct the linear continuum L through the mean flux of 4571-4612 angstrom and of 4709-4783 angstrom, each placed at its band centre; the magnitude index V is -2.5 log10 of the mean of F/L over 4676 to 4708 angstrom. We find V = 0.025 mag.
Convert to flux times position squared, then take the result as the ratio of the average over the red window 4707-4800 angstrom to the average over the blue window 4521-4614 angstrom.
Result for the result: 1.07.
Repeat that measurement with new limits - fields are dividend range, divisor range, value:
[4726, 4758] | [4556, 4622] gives 1.05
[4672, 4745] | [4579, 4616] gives 1.02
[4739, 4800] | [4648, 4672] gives 1.04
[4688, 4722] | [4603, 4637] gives 1.00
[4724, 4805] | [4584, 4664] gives 1.05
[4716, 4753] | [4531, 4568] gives 1.06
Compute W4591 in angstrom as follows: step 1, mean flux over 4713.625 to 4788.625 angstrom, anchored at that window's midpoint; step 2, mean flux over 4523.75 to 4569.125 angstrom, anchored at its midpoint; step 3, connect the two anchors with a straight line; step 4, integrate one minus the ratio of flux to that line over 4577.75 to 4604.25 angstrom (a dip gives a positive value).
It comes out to -0.4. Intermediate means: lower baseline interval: 0.551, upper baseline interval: 0.552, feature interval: 0.559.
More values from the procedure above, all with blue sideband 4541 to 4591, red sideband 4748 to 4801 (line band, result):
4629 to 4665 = 0.3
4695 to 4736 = 0.4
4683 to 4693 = 0.1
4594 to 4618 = 0.4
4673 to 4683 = 0.2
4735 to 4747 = 0.1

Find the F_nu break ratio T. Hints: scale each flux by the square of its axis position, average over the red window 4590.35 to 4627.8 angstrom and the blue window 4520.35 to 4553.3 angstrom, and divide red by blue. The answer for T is 1.05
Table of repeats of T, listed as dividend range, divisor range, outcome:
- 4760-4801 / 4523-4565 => 1.11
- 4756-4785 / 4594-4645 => 1.08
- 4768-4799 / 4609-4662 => 1.05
